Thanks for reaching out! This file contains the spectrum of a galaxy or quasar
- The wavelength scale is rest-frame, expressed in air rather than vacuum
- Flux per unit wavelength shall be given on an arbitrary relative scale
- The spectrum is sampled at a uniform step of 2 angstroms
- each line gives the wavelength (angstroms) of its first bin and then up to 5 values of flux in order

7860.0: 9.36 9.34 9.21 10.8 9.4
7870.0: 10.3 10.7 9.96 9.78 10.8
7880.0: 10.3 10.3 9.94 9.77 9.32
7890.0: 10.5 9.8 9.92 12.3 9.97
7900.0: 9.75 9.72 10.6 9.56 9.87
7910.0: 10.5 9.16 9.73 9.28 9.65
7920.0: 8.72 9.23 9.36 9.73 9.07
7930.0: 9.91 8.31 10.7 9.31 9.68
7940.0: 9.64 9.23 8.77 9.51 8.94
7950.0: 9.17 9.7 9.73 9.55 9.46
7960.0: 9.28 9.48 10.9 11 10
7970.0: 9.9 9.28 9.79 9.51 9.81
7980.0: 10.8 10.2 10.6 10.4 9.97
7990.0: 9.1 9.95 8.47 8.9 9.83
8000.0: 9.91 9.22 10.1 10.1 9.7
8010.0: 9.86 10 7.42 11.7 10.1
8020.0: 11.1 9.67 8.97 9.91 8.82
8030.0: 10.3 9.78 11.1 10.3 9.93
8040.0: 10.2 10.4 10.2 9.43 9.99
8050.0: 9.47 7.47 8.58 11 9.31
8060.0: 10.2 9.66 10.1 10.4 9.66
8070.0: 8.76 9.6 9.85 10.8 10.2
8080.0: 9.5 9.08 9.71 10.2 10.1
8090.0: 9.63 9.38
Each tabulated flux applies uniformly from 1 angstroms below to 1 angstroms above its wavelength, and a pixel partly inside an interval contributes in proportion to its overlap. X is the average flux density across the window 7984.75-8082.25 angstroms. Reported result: 9.77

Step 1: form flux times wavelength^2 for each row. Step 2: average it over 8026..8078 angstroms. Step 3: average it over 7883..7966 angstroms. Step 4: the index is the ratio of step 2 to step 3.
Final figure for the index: 1.0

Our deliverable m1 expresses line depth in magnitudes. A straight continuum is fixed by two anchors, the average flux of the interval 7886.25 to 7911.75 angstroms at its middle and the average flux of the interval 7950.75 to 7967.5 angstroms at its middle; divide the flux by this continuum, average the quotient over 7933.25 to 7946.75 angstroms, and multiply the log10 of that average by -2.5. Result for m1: 0.05 mag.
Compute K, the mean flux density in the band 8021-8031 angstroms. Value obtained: 9.53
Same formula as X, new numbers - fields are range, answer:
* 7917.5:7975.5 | 9.55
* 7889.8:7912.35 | 10.2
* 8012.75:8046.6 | 9.97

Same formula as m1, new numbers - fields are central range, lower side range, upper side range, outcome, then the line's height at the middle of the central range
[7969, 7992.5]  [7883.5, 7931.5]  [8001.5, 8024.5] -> -0.01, 9.84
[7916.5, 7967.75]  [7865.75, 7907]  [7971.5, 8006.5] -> 0.05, 9.95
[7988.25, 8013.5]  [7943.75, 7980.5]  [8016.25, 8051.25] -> 0.03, 9.87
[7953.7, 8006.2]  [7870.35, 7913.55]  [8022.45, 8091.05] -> 0.01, 9.94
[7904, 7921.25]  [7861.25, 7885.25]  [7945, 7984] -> 0.04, 9.96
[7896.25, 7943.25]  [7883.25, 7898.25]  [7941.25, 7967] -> 0.03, 9.93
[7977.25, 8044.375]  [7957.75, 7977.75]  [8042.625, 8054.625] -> -0.04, 9.54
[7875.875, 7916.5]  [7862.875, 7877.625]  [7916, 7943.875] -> -0.03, 9.77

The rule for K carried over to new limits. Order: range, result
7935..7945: 9.33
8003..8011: 9.94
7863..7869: 9.8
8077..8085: 9.62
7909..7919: 9.66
